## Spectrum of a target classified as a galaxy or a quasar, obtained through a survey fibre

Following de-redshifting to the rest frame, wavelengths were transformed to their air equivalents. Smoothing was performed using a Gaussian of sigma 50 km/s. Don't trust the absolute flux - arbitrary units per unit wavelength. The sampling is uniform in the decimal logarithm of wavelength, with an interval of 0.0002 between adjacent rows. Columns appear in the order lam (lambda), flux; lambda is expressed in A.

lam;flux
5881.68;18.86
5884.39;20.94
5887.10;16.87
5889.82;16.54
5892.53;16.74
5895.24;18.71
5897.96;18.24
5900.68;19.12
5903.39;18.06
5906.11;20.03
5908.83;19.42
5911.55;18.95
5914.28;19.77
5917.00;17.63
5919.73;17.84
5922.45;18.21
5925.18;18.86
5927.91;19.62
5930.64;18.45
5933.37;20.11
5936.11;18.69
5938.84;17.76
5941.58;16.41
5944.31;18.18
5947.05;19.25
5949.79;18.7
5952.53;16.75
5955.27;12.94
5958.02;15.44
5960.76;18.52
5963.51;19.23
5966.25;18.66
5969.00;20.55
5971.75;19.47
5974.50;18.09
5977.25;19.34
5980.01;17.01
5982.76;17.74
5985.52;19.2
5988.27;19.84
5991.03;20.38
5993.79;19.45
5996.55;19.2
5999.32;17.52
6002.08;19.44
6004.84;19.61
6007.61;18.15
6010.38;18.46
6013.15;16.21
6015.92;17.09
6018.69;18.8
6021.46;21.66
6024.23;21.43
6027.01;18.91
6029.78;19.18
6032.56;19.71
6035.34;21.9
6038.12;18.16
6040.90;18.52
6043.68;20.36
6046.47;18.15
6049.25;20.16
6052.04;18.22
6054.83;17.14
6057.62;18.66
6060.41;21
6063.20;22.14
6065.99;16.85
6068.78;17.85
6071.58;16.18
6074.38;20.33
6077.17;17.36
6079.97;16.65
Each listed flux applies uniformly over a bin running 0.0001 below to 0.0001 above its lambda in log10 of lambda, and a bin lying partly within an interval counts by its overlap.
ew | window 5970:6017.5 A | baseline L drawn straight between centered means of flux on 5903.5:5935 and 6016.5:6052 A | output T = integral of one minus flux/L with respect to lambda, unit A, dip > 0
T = 1.9 A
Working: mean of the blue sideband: 18.9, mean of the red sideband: 19.6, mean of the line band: 18.6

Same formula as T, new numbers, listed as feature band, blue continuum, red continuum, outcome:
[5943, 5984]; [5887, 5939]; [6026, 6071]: 1.67 A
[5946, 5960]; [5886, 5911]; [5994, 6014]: 1.31 A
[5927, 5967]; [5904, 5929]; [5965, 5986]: 1.97 A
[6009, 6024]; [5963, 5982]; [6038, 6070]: 0.20 A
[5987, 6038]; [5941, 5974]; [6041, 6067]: -1.69 A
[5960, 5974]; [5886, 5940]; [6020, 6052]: -0.14 A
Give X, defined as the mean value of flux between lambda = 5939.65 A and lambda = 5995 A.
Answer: 18.3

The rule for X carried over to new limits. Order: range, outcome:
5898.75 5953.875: 18.6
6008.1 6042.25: 19.1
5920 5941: 18.7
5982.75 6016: 18.7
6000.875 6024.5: 18.9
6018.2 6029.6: 20.2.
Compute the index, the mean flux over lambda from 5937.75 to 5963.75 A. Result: 17.2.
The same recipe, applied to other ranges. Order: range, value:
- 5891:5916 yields 18.8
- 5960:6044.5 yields 19.1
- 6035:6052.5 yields 19.3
